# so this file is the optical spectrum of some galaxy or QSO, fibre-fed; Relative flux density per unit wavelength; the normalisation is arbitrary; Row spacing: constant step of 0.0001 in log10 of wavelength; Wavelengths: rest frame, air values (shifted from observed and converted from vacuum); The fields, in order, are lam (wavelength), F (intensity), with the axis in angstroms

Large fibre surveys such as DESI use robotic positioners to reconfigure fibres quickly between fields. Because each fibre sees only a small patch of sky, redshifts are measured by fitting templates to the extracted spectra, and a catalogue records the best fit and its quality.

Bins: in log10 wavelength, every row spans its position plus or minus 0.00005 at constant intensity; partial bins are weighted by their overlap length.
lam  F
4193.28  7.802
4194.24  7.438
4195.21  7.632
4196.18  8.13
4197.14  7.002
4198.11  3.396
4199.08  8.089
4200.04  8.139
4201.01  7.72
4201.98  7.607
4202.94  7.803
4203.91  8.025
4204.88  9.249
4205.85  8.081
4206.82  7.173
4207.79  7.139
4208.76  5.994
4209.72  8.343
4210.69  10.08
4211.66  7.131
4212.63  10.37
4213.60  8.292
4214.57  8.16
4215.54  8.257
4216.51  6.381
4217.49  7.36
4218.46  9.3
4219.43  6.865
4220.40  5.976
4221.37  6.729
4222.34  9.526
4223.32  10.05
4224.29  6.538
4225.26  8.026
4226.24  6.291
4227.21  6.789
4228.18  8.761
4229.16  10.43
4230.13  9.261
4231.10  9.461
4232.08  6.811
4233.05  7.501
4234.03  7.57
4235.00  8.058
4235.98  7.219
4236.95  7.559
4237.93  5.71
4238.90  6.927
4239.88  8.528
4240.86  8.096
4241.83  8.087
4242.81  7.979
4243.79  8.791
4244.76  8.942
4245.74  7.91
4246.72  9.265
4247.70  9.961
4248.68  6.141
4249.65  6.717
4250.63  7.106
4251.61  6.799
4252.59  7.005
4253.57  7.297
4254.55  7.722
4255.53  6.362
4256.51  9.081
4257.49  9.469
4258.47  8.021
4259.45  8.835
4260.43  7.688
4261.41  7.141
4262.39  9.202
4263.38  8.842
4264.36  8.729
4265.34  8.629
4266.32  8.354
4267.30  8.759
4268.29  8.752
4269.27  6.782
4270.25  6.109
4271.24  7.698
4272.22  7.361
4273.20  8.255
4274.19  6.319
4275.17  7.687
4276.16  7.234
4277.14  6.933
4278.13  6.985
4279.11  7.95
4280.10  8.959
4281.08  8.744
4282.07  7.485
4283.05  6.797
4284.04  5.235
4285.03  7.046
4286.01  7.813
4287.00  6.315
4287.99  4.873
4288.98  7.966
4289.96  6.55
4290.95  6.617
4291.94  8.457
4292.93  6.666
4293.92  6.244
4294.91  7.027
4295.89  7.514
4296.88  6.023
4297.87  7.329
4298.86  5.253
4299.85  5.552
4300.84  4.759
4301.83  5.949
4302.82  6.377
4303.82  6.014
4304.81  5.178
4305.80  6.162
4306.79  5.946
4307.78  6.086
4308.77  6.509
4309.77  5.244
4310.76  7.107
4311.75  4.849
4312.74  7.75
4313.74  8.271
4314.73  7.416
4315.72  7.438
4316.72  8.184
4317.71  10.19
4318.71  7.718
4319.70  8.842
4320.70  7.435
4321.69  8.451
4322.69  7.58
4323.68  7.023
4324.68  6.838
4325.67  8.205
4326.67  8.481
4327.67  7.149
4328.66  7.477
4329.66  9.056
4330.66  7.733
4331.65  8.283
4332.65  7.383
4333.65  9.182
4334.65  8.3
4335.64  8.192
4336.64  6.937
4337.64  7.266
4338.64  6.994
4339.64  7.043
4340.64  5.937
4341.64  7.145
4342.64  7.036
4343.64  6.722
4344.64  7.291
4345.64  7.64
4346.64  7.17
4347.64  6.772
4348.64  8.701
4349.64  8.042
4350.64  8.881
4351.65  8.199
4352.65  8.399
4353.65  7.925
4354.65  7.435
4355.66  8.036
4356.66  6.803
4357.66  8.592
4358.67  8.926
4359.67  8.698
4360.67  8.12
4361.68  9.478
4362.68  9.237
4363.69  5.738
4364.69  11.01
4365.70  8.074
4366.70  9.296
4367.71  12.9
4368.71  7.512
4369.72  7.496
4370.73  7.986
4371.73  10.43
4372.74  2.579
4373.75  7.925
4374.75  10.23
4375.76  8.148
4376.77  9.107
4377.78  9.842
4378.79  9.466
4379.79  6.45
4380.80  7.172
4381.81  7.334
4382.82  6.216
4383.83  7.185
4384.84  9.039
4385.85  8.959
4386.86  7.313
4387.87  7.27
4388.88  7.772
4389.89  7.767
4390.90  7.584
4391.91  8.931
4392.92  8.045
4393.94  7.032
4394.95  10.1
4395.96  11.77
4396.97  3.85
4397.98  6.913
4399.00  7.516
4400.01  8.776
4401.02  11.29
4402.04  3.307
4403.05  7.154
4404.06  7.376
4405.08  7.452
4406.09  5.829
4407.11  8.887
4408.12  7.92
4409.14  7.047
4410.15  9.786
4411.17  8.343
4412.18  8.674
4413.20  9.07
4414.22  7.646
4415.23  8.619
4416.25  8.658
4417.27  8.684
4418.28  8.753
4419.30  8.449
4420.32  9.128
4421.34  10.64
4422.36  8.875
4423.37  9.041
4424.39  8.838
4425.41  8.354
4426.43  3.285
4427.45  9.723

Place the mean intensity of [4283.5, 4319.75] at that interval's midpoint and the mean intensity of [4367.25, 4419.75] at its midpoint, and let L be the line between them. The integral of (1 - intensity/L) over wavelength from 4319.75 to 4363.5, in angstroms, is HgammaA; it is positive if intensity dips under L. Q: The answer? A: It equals -3.2 angstroms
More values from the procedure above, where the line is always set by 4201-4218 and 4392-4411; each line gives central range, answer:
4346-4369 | -1.7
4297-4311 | 3.5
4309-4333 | 0.7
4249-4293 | 2.1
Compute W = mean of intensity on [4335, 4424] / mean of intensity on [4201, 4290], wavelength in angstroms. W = 1.04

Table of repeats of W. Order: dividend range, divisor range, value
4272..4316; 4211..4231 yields 0.84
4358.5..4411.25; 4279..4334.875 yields 1.14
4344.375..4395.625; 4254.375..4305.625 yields 1.13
